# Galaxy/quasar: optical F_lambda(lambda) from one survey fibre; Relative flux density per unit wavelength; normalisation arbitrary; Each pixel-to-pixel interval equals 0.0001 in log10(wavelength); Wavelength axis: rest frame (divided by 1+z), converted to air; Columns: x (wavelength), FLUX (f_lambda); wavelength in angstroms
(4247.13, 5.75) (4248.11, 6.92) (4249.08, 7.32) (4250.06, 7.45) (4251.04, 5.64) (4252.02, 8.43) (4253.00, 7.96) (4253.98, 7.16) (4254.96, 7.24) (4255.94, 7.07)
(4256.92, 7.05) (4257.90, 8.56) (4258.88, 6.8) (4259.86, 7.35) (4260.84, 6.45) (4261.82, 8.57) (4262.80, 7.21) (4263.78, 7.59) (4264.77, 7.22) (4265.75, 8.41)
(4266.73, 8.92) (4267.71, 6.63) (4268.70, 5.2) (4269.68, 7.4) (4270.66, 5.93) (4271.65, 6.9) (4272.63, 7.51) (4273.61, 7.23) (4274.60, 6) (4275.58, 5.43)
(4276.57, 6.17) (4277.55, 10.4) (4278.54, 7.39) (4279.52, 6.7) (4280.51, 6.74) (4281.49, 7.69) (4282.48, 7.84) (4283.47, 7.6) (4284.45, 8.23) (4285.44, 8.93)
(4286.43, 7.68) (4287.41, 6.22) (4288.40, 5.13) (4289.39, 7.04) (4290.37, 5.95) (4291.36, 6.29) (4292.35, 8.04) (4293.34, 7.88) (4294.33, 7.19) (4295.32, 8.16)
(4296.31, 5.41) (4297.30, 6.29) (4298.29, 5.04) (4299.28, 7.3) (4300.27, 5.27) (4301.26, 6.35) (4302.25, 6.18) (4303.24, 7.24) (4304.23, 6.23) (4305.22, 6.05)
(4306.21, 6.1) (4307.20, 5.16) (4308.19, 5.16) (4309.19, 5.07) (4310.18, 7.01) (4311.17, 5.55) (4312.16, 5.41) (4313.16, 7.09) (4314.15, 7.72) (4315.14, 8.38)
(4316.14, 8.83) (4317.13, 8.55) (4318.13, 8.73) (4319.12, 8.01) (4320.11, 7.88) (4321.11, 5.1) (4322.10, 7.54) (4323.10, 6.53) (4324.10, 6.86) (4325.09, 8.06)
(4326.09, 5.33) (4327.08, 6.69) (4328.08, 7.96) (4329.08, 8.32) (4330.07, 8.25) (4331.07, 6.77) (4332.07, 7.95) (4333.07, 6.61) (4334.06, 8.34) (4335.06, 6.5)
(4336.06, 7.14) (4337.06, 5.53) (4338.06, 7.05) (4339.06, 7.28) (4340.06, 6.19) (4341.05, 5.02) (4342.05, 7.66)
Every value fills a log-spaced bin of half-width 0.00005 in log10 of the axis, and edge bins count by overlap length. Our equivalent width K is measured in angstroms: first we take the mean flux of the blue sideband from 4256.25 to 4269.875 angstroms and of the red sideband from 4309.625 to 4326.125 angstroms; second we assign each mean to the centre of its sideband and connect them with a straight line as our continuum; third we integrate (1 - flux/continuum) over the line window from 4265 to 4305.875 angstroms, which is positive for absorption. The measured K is 2.2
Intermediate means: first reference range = 7.38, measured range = 6.93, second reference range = 7.26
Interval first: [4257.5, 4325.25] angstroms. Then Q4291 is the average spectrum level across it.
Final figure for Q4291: 6.99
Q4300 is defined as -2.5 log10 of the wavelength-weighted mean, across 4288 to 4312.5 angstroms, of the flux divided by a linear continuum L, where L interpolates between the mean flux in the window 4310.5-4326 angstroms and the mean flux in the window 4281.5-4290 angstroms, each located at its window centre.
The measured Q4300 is 0.17 mag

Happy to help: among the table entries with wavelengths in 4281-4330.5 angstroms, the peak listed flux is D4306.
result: 8.93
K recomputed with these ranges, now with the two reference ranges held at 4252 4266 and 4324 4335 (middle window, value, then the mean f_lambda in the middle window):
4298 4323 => 2.39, 6.69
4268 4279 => 0.89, 6.86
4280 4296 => 0.37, 7.26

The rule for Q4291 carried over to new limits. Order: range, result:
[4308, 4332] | 7.16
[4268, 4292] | 6.99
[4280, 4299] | 7.02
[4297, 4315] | 6.17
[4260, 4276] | 7.05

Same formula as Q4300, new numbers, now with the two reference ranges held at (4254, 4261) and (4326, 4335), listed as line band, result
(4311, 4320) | -0.04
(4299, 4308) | 0.19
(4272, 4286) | -0.02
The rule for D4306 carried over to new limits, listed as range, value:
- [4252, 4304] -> 10.4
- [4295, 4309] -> 8.16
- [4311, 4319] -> 8.83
